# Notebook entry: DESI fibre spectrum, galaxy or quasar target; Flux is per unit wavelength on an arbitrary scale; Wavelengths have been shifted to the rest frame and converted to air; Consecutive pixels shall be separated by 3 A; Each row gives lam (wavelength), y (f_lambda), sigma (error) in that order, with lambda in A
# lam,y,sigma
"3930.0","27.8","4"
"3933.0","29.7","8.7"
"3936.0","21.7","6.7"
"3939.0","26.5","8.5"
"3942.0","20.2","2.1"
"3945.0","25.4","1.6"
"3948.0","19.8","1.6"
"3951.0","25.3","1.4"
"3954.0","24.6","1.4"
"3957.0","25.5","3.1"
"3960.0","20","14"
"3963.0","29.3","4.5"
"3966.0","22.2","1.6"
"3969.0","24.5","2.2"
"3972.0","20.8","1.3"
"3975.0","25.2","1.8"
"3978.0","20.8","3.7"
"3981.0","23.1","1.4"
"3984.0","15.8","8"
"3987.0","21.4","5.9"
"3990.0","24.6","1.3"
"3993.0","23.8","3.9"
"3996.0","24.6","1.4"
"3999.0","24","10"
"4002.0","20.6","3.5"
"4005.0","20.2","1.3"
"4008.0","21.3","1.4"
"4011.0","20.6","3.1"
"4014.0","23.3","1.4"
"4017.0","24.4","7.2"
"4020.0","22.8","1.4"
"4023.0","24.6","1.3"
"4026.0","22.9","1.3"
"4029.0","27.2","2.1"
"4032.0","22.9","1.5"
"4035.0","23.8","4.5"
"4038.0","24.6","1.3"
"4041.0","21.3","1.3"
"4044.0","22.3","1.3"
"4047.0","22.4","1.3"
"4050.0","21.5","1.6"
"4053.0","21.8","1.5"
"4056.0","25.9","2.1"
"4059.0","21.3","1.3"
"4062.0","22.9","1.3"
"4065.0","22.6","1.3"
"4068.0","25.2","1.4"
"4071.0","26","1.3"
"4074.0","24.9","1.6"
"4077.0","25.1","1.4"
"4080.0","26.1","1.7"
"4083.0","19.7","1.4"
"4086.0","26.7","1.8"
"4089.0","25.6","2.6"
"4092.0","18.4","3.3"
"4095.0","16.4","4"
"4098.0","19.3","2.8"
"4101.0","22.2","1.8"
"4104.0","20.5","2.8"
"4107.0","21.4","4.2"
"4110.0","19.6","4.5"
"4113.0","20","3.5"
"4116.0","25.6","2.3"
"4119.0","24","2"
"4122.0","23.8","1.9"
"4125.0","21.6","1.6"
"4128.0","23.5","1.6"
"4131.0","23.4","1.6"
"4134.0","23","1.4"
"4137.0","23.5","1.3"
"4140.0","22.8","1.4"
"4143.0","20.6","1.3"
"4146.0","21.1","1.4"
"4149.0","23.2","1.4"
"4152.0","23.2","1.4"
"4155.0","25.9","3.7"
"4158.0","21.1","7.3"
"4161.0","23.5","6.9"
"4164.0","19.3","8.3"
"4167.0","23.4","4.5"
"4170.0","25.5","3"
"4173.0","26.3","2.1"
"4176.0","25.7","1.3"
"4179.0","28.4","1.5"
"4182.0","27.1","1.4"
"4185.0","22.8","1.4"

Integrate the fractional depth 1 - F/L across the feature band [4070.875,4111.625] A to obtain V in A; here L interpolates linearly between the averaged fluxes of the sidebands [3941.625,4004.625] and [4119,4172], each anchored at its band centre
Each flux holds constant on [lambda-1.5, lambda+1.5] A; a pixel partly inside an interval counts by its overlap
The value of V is 1.4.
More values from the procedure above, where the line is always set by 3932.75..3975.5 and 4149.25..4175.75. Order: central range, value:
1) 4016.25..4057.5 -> 0.55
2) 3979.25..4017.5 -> 2.80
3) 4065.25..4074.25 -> -0.50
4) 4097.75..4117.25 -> 1.96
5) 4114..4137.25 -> 0.18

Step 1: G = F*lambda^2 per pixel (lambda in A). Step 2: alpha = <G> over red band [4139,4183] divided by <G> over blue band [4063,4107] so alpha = 1.1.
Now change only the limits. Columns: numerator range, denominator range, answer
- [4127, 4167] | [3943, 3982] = 1.05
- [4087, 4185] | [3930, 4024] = 1.07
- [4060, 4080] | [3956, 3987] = 1.14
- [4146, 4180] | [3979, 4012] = 1.19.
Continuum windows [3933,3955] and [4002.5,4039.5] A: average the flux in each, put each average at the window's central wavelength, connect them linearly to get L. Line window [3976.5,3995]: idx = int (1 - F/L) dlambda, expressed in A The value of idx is 1.4 A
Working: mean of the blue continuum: 23.8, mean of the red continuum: 23.1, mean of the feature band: 21.7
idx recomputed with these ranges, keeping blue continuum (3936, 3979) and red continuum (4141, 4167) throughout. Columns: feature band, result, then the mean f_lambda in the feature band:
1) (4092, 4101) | 1.59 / 18.7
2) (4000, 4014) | 1.30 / 21.1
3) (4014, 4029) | -0.55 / 24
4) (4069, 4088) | -1.66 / 24.8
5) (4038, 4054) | 0.61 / 22.1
